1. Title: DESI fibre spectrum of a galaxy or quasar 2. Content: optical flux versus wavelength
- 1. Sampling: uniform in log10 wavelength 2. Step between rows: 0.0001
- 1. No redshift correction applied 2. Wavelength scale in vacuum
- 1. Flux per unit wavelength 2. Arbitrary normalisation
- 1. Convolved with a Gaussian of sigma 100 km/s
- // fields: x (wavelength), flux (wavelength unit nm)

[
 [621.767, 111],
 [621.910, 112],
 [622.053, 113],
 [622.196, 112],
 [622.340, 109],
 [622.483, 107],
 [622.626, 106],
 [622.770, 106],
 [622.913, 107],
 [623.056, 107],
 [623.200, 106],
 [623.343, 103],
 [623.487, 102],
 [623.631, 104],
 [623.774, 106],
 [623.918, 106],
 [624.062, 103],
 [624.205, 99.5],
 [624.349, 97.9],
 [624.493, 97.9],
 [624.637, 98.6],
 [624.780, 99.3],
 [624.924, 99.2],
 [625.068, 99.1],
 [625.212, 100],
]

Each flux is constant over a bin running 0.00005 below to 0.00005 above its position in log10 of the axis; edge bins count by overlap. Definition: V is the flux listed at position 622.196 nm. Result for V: 112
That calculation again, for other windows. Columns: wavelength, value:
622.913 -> 107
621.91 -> 112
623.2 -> 106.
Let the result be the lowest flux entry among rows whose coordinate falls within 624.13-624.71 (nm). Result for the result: 97.9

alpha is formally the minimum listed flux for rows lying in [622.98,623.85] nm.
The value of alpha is 102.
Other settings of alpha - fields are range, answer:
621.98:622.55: 107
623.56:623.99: 104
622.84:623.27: 106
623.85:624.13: 103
